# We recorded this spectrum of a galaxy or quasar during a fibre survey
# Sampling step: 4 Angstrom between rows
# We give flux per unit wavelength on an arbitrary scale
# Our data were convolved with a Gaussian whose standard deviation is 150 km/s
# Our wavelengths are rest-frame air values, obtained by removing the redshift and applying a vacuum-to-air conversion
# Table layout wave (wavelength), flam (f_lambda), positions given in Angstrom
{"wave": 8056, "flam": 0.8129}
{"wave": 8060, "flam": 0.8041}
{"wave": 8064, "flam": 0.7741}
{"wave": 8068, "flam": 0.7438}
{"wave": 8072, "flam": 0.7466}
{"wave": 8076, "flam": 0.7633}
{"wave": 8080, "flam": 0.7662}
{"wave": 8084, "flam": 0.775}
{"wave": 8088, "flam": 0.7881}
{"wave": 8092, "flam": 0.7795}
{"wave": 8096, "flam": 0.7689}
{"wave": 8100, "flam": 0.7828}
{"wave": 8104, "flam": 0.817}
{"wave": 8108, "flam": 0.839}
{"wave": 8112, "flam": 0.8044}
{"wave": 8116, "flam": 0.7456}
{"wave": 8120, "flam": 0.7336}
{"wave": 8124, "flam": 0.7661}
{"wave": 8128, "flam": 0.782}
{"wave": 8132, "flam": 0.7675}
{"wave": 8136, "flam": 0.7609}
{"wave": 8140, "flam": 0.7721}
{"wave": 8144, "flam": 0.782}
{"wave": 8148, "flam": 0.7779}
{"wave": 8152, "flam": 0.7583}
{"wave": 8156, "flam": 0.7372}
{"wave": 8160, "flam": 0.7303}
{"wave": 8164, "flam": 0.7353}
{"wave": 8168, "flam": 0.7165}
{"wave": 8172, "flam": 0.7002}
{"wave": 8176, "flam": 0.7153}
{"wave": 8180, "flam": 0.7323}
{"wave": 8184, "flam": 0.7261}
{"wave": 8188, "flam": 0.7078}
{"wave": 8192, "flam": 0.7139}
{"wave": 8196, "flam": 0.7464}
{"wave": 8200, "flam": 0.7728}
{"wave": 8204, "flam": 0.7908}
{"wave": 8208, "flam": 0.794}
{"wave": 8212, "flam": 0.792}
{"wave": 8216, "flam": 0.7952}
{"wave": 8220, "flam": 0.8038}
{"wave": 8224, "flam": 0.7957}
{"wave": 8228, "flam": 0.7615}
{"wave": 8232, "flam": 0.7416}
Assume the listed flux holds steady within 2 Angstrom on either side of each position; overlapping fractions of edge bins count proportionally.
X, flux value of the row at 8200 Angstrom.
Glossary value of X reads 0.7728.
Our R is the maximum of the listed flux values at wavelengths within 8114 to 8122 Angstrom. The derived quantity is 0.7456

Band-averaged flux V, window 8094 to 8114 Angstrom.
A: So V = 0.802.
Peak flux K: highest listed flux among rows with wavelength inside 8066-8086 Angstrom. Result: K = 0.775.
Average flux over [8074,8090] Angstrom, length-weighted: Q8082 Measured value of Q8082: 0.773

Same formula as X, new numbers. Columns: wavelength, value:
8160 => 0.7303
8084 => 0.775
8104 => 0.817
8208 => 0.794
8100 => 0.7828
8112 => 0.8044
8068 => 0.7438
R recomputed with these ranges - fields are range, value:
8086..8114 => 0.839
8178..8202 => 0.7728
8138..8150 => 0.782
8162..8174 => 0.7353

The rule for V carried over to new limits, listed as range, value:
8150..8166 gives 0.74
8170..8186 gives 0.718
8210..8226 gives 0.797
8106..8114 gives 0.822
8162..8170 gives 0.726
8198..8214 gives 0.787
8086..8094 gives 0.784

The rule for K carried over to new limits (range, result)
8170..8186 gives 0.7323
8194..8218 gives 0.7952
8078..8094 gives 0.7881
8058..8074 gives 0.8041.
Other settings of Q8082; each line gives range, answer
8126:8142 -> 0.771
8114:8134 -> 0.759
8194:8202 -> 0.76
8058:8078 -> 0.766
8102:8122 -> 0.788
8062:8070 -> 0.759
